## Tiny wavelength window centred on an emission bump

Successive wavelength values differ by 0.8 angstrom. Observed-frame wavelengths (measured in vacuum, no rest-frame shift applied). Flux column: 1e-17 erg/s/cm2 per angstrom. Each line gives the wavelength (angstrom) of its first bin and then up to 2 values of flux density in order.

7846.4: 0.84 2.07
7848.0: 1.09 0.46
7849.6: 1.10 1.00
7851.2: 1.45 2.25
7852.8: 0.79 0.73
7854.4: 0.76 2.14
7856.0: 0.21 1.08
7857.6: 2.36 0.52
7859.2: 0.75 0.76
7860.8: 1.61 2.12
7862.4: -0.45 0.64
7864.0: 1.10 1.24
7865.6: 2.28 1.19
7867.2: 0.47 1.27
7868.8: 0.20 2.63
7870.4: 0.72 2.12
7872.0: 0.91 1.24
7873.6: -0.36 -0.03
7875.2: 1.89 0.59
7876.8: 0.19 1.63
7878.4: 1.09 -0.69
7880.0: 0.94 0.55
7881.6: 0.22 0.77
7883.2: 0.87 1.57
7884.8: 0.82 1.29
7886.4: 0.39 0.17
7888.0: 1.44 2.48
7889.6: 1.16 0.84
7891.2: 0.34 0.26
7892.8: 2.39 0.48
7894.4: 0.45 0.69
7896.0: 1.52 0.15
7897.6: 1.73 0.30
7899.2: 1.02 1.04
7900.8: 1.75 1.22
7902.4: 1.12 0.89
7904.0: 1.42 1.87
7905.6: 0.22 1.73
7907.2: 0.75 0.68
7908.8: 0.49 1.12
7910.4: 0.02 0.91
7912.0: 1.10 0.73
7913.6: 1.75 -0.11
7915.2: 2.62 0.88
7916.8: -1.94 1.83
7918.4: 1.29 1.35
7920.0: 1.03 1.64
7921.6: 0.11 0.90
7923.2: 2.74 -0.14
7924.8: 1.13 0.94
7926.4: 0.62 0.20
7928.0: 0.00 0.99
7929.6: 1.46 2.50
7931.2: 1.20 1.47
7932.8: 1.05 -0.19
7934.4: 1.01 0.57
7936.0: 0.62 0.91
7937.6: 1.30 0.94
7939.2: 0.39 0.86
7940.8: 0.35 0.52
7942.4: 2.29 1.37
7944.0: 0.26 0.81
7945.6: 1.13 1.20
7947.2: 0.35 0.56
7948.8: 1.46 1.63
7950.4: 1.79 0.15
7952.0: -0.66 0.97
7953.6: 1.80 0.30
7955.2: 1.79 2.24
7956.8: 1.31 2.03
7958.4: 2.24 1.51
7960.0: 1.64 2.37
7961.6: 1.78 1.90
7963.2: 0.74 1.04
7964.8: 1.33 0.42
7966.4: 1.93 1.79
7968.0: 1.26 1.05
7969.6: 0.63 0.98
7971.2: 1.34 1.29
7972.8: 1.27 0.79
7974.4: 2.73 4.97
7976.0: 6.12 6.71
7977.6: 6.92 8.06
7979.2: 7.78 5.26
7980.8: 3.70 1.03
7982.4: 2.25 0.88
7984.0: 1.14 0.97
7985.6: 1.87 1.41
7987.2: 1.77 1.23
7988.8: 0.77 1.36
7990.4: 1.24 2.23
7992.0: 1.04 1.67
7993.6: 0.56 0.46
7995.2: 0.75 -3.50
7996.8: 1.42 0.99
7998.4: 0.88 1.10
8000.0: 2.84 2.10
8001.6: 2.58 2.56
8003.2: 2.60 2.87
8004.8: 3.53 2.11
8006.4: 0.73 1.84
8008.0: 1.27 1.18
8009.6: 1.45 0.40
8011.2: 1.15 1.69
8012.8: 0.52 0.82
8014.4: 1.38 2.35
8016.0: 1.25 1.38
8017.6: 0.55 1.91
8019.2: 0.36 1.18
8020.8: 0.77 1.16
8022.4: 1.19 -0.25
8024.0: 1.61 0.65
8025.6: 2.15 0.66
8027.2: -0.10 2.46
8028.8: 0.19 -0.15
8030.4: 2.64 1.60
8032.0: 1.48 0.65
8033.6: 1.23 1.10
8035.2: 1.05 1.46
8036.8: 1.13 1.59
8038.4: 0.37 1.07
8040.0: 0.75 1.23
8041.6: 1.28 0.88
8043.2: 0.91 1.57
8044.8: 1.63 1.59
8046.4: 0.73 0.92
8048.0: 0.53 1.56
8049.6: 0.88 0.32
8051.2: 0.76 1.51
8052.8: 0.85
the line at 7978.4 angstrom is Halpha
